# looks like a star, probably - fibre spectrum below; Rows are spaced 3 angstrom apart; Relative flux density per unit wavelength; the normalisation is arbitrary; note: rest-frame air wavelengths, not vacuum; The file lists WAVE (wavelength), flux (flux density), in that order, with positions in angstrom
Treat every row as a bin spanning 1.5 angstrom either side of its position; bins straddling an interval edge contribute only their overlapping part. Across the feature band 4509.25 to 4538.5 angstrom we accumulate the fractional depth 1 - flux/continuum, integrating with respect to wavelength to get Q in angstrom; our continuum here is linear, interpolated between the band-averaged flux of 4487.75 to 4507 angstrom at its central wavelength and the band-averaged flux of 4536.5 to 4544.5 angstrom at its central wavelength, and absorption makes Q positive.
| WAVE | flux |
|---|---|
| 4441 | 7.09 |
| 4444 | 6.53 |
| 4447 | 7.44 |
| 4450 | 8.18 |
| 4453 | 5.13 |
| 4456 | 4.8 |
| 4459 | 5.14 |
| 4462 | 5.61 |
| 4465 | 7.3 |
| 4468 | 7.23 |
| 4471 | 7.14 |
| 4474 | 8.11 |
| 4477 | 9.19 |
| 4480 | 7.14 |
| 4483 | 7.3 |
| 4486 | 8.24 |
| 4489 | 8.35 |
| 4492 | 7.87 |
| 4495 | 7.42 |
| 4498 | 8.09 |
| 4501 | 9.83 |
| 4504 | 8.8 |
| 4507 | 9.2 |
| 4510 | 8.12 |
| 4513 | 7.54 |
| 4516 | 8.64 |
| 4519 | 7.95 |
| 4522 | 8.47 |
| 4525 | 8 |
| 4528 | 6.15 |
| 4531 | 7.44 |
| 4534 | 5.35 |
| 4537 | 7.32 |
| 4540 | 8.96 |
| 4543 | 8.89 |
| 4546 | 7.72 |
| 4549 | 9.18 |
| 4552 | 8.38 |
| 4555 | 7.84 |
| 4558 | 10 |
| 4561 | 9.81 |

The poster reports 3.5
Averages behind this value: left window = 8.46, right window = 8.52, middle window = 7.48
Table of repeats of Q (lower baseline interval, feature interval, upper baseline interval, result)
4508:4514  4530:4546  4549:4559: 1.6 angstrom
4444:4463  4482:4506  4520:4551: -4.7 angstrom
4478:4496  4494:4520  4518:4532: -2.5 angstrom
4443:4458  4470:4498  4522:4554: -4.0 angstrom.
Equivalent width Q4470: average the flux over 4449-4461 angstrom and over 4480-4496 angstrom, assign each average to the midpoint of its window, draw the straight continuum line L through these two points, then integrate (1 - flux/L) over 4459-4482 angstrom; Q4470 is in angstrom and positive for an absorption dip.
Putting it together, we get -1.8 angstrom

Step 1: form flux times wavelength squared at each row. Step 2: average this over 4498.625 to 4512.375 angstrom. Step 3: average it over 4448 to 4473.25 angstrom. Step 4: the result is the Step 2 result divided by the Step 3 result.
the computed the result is 1.4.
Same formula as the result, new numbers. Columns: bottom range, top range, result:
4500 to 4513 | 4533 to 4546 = 0.89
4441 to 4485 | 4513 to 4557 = 1.18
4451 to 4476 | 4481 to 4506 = 1.30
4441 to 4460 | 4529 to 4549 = 1.27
